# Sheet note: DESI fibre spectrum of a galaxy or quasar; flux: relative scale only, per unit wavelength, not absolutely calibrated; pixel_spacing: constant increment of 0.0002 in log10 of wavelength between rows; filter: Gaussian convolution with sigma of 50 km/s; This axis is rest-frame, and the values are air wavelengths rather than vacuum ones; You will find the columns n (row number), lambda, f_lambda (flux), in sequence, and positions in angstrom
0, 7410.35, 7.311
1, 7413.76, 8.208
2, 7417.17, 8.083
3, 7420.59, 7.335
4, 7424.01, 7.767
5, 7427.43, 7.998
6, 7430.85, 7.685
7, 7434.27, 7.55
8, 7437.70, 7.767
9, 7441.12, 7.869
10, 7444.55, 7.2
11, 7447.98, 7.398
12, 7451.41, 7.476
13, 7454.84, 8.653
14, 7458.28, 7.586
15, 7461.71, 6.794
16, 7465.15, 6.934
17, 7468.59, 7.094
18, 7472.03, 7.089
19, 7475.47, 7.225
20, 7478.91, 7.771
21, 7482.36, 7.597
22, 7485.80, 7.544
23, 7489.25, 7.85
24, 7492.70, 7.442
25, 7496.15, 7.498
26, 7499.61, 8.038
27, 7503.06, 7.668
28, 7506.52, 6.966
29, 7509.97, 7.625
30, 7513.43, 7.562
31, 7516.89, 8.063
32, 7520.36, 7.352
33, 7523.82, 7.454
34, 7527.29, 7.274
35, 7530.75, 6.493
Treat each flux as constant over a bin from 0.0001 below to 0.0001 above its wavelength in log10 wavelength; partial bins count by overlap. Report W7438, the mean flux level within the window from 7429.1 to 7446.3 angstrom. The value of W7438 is 7.62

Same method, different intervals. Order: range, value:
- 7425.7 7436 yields 7.74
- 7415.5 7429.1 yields 7.79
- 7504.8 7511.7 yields 7.3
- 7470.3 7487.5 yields 7.45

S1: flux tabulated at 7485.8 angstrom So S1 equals 7.544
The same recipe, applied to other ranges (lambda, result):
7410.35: 7.311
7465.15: 6.934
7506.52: 6.966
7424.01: 7.767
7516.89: 8.063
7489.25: 7.85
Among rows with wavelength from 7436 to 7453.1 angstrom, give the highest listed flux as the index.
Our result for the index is 7.869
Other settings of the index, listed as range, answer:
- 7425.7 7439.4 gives 7.998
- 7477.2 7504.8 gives 8.038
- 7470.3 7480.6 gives 7.771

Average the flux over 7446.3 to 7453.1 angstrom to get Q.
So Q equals 7.44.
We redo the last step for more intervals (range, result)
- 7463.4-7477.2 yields 7.09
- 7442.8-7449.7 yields 7.3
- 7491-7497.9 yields 7.47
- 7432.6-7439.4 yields 7.65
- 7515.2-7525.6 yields 7.61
